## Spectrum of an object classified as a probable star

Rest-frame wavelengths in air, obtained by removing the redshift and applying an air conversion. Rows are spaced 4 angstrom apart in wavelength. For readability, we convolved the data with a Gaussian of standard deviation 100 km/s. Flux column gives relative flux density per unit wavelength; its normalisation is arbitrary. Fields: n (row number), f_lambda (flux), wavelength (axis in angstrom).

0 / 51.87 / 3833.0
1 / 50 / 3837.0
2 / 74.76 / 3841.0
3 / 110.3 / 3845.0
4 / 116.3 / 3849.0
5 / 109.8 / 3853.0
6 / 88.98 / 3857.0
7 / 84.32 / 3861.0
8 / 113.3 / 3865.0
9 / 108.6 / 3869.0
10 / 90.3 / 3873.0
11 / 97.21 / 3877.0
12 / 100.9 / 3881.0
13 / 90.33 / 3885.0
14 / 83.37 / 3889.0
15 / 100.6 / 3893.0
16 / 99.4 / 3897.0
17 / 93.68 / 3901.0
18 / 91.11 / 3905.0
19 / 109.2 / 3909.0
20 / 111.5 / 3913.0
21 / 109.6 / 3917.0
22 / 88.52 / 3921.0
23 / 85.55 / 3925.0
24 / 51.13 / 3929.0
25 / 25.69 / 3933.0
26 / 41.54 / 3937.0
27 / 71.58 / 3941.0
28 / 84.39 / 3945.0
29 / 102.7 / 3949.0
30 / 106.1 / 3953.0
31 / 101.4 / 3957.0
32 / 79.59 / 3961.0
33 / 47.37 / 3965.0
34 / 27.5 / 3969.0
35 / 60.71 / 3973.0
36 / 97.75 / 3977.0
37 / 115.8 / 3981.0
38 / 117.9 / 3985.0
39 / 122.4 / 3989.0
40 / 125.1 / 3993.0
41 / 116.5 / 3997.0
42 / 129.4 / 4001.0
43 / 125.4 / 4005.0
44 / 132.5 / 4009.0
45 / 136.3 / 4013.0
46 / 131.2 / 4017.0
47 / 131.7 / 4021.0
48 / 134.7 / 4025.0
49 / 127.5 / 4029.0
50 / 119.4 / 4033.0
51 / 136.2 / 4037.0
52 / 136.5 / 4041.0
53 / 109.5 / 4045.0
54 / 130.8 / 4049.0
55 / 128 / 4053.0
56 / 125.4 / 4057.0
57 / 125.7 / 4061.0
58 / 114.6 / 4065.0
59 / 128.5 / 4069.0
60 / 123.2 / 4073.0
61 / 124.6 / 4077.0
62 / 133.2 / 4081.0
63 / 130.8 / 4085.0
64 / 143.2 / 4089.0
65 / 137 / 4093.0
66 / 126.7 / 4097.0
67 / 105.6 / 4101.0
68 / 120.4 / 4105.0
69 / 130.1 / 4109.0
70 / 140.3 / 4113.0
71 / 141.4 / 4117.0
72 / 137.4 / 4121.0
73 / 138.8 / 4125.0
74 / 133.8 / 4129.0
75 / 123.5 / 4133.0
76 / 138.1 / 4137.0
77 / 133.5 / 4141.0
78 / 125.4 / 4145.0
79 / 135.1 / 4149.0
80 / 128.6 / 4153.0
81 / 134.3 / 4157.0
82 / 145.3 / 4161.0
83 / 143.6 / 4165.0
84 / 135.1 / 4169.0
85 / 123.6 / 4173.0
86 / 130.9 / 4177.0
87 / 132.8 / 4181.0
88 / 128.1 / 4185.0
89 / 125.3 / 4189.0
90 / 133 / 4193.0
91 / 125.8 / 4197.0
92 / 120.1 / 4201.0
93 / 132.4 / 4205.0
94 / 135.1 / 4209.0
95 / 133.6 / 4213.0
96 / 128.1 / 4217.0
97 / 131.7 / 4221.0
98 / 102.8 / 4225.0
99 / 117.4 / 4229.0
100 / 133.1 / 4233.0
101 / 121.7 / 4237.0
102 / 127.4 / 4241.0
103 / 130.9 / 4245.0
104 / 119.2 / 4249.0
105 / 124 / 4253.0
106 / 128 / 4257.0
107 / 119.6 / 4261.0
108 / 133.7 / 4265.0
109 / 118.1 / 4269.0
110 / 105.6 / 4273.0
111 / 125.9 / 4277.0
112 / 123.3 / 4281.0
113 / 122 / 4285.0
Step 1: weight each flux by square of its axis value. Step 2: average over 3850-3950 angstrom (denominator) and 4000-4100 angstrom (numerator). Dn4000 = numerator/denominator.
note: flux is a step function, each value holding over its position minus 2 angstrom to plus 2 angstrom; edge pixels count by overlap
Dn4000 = 1.6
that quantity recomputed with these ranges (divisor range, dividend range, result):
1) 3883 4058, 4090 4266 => 1.40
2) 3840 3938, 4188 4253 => 1.62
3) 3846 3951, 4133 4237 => 1.65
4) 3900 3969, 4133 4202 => 1.83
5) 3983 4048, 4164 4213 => 1.12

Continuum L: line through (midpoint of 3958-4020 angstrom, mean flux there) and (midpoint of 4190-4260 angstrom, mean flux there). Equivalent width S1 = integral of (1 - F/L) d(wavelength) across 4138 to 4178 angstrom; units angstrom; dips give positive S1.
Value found -4.58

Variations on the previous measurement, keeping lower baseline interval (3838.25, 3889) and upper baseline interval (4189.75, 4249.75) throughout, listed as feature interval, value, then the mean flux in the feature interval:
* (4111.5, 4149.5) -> -4.99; 135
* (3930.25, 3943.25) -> 7.06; 47.3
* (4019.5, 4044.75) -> -4.19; 129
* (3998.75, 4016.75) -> -3.56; 131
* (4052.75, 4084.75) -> -3.23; 126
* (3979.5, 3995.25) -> -1.89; 120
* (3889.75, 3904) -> 0.57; 96.1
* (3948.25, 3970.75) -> 6.09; 76.6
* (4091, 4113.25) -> -1.69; 126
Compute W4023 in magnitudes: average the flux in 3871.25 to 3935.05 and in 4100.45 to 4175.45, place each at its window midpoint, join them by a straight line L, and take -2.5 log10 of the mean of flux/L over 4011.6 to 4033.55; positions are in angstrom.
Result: -0.17 mag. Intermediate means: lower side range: 89.2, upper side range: 133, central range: 131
